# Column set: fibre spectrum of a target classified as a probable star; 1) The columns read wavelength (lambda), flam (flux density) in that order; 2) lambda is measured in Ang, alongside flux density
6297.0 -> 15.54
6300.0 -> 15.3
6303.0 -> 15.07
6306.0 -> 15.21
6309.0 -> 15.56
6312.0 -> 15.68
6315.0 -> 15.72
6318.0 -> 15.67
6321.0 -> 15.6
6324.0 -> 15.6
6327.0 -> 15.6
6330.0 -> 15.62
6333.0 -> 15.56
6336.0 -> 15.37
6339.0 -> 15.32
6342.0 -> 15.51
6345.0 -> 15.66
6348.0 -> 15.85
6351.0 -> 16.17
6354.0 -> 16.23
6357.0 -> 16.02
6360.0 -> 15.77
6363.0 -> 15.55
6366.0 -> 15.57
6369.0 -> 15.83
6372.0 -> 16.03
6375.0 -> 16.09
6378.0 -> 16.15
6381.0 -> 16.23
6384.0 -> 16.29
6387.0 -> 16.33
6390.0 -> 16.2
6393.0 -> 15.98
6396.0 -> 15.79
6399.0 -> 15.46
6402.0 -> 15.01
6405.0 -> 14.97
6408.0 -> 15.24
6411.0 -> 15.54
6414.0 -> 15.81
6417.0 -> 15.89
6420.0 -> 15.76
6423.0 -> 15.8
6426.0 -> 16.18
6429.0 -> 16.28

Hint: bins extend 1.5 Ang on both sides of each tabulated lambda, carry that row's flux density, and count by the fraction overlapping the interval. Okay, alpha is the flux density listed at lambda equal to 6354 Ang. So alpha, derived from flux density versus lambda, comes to 16.23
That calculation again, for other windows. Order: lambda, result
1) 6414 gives 15.81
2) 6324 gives 15.6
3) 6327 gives 15.6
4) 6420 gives 15.76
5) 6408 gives 15.24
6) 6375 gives 16.09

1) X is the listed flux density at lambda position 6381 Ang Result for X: 16.23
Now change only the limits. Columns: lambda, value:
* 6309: 15.56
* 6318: 15.67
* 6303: 15.07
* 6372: 16.03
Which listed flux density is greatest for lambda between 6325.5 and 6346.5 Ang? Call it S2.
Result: 15.66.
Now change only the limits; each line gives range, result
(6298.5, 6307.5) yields 15.3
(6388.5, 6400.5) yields 16.2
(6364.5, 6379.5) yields 16.15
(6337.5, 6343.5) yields 15.51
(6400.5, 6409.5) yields 15.24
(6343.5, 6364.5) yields 16.23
